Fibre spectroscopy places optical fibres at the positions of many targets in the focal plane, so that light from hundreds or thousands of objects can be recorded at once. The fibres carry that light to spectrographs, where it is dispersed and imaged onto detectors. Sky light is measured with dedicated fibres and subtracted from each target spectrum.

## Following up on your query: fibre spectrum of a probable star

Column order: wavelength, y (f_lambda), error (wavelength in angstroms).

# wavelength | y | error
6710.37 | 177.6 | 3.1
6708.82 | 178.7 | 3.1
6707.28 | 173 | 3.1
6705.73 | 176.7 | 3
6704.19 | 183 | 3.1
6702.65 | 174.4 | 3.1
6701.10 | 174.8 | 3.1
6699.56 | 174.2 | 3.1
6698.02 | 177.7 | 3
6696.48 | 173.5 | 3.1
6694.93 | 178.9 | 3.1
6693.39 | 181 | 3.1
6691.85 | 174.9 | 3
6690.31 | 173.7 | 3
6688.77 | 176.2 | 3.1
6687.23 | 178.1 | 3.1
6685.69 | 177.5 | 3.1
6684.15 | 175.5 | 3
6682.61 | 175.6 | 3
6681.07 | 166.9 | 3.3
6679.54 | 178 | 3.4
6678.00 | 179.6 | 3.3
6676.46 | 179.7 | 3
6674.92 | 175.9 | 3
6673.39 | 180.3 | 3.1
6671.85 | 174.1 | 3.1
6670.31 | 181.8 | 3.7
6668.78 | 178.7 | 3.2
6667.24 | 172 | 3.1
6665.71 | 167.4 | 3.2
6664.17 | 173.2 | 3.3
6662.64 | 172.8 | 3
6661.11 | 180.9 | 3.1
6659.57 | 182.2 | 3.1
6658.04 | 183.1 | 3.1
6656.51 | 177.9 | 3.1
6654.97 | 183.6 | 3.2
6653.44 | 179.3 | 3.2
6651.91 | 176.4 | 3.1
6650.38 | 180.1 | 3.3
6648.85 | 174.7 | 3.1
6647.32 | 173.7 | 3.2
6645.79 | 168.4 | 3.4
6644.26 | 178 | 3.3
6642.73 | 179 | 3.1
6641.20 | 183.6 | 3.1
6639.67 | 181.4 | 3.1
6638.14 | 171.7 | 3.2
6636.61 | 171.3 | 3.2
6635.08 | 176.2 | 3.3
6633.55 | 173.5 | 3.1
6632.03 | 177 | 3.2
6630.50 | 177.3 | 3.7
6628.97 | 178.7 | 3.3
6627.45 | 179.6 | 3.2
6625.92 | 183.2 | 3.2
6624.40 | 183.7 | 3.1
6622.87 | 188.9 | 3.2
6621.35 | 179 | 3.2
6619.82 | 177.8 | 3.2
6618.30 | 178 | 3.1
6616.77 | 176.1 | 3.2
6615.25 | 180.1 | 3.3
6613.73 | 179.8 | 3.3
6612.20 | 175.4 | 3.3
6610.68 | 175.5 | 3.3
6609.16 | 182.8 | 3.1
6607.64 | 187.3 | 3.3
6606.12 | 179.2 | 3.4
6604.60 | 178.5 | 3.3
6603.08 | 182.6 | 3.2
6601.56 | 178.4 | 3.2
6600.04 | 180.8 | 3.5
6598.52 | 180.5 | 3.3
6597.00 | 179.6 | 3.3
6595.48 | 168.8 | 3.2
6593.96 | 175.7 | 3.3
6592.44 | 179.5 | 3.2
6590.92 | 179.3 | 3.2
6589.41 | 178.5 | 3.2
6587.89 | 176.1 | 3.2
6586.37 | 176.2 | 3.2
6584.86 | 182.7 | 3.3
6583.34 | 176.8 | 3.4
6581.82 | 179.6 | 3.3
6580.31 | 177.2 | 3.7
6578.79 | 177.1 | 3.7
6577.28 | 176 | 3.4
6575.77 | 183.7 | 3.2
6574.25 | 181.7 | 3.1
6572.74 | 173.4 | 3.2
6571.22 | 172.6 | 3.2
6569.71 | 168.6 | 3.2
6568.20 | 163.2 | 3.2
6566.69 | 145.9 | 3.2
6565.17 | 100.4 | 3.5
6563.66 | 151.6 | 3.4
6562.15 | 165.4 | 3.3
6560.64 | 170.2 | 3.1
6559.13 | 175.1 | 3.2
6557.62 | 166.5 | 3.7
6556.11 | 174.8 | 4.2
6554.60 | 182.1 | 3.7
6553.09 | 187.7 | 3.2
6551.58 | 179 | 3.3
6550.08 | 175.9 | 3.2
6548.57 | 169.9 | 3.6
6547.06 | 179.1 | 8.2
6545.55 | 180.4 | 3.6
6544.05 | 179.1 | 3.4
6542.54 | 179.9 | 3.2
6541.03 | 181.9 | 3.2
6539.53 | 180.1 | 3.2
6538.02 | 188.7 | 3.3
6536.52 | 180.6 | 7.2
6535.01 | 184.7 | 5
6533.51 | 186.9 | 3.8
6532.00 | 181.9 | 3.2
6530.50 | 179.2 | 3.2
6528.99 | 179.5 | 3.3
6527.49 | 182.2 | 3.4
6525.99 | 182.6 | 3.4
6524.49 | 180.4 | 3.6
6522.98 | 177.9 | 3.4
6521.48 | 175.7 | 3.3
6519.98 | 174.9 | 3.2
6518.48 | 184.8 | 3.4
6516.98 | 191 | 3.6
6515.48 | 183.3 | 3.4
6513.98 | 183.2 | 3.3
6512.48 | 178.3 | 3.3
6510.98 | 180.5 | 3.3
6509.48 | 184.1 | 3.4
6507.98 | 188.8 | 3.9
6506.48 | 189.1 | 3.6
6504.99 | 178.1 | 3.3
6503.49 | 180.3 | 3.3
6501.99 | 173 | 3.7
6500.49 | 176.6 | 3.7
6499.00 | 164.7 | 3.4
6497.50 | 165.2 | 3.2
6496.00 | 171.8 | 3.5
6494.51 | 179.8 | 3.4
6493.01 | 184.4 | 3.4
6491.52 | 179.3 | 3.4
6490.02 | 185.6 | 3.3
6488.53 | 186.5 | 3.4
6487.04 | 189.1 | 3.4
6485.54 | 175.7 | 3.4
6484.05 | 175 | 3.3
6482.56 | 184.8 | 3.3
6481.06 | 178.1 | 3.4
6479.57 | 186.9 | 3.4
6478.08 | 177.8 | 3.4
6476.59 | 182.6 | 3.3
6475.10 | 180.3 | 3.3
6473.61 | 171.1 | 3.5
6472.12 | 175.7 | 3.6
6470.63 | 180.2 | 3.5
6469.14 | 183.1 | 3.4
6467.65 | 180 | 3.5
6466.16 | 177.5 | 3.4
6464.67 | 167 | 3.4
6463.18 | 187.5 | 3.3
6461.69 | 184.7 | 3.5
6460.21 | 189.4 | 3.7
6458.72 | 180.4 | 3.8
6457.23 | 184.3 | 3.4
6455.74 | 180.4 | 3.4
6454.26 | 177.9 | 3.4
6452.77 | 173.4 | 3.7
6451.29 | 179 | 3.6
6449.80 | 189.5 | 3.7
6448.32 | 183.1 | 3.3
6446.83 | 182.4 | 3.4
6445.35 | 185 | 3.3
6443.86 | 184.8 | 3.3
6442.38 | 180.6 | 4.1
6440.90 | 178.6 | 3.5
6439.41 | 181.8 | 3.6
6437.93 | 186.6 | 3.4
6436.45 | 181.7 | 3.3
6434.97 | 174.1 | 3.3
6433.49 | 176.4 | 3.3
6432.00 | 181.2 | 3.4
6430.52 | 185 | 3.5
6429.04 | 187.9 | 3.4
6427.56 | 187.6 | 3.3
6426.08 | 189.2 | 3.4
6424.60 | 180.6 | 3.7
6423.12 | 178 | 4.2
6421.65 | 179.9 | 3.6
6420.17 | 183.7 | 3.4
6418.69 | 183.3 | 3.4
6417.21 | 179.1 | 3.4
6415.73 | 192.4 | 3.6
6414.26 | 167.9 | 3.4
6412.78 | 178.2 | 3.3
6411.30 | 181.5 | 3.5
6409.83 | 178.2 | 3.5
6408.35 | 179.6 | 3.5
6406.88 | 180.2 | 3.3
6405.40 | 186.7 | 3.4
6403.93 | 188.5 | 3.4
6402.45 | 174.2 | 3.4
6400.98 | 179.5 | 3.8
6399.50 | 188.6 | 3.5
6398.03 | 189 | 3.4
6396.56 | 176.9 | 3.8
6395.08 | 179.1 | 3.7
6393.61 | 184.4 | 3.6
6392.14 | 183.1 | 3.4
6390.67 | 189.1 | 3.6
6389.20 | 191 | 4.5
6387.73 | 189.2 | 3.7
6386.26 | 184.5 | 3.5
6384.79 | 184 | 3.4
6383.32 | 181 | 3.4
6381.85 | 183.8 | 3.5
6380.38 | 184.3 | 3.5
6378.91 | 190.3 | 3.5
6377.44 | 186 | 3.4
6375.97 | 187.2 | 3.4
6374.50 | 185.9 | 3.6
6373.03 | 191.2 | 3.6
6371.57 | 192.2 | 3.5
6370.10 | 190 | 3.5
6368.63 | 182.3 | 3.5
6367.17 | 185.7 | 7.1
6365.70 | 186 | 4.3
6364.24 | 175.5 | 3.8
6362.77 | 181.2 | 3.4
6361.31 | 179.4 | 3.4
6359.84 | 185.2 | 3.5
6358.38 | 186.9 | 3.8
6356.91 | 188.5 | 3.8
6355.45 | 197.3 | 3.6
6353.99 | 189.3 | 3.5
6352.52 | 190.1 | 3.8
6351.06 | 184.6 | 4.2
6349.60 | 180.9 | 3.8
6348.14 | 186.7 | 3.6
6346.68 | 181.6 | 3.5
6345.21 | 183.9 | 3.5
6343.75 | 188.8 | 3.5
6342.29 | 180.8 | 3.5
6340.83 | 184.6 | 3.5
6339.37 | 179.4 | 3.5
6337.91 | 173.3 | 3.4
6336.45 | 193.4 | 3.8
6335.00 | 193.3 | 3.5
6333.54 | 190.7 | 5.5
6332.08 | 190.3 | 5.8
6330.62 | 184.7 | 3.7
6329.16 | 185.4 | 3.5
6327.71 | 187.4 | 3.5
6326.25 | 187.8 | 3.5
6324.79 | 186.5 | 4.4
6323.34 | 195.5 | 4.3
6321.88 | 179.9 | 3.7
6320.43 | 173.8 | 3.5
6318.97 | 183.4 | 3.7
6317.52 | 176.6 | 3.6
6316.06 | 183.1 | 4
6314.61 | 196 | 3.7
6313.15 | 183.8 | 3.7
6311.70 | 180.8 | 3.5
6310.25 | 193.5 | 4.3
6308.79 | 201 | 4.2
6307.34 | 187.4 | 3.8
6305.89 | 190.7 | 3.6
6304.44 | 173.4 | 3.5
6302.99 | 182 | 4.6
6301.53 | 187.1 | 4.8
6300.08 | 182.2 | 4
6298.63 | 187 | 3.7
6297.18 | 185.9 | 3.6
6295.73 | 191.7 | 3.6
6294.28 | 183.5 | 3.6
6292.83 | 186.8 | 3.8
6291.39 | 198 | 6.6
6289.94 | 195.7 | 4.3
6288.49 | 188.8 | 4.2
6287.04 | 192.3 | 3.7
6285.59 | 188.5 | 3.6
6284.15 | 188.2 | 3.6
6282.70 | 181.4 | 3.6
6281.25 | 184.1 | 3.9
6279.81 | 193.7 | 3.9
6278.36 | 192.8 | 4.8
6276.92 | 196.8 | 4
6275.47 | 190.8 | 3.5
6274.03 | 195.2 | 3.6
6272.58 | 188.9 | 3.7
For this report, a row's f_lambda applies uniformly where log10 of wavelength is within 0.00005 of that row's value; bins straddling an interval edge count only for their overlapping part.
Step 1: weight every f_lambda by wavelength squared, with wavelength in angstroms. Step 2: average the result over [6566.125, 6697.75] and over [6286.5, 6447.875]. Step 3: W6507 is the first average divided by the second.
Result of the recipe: 1.04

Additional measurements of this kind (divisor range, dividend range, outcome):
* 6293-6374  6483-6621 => 1.02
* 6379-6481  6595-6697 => 1.04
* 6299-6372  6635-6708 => 1.06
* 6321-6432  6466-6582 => 1.00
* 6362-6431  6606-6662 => 1.05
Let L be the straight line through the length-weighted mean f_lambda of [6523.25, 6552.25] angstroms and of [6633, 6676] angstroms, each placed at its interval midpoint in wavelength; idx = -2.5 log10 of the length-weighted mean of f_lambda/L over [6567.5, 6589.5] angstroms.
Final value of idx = 0.02 mag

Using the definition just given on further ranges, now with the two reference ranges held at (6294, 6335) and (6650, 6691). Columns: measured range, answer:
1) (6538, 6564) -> 0.03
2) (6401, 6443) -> 0.01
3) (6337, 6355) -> 0.01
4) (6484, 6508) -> 0.02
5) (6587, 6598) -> 0.01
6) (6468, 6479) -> 0.02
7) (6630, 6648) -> 0.01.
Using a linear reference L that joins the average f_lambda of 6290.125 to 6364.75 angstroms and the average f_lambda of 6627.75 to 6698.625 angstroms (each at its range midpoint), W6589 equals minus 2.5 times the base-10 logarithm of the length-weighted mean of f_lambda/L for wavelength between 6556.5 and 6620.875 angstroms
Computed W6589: 0.03 mag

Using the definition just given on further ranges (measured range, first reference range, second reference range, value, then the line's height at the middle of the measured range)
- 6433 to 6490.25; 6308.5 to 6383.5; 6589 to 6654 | 0.01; 183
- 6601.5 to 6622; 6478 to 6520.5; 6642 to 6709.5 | -0.01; 178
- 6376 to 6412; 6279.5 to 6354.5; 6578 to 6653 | 0.00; 184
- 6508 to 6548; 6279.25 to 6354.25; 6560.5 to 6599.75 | -0.05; 174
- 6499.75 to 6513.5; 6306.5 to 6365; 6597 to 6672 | 0.00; 182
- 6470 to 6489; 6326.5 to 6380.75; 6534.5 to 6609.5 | 0.00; 180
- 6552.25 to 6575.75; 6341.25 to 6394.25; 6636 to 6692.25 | 0.09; 180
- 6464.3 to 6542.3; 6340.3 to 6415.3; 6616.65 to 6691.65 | 0.01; 181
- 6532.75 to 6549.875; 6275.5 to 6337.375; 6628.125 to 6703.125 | 0.00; 180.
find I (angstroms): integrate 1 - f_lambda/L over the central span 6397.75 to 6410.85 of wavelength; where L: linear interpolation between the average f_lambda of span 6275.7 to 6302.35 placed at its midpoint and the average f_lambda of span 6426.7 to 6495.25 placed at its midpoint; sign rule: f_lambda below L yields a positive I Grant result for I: 0.1 angstroms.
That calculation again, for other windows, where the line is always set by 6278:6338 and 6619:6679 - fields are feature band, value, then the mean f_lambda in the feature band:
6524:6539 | -0.1 angstroms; 183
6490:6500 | 0.4 angstroms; 175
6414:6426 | 0.2 angstroms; 182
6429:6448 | 0.2 angstroms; 182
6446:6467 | 0.2 angstroms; 181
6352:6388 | -0.1 angstroms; 186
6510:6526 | 0.0 angstroms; 181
